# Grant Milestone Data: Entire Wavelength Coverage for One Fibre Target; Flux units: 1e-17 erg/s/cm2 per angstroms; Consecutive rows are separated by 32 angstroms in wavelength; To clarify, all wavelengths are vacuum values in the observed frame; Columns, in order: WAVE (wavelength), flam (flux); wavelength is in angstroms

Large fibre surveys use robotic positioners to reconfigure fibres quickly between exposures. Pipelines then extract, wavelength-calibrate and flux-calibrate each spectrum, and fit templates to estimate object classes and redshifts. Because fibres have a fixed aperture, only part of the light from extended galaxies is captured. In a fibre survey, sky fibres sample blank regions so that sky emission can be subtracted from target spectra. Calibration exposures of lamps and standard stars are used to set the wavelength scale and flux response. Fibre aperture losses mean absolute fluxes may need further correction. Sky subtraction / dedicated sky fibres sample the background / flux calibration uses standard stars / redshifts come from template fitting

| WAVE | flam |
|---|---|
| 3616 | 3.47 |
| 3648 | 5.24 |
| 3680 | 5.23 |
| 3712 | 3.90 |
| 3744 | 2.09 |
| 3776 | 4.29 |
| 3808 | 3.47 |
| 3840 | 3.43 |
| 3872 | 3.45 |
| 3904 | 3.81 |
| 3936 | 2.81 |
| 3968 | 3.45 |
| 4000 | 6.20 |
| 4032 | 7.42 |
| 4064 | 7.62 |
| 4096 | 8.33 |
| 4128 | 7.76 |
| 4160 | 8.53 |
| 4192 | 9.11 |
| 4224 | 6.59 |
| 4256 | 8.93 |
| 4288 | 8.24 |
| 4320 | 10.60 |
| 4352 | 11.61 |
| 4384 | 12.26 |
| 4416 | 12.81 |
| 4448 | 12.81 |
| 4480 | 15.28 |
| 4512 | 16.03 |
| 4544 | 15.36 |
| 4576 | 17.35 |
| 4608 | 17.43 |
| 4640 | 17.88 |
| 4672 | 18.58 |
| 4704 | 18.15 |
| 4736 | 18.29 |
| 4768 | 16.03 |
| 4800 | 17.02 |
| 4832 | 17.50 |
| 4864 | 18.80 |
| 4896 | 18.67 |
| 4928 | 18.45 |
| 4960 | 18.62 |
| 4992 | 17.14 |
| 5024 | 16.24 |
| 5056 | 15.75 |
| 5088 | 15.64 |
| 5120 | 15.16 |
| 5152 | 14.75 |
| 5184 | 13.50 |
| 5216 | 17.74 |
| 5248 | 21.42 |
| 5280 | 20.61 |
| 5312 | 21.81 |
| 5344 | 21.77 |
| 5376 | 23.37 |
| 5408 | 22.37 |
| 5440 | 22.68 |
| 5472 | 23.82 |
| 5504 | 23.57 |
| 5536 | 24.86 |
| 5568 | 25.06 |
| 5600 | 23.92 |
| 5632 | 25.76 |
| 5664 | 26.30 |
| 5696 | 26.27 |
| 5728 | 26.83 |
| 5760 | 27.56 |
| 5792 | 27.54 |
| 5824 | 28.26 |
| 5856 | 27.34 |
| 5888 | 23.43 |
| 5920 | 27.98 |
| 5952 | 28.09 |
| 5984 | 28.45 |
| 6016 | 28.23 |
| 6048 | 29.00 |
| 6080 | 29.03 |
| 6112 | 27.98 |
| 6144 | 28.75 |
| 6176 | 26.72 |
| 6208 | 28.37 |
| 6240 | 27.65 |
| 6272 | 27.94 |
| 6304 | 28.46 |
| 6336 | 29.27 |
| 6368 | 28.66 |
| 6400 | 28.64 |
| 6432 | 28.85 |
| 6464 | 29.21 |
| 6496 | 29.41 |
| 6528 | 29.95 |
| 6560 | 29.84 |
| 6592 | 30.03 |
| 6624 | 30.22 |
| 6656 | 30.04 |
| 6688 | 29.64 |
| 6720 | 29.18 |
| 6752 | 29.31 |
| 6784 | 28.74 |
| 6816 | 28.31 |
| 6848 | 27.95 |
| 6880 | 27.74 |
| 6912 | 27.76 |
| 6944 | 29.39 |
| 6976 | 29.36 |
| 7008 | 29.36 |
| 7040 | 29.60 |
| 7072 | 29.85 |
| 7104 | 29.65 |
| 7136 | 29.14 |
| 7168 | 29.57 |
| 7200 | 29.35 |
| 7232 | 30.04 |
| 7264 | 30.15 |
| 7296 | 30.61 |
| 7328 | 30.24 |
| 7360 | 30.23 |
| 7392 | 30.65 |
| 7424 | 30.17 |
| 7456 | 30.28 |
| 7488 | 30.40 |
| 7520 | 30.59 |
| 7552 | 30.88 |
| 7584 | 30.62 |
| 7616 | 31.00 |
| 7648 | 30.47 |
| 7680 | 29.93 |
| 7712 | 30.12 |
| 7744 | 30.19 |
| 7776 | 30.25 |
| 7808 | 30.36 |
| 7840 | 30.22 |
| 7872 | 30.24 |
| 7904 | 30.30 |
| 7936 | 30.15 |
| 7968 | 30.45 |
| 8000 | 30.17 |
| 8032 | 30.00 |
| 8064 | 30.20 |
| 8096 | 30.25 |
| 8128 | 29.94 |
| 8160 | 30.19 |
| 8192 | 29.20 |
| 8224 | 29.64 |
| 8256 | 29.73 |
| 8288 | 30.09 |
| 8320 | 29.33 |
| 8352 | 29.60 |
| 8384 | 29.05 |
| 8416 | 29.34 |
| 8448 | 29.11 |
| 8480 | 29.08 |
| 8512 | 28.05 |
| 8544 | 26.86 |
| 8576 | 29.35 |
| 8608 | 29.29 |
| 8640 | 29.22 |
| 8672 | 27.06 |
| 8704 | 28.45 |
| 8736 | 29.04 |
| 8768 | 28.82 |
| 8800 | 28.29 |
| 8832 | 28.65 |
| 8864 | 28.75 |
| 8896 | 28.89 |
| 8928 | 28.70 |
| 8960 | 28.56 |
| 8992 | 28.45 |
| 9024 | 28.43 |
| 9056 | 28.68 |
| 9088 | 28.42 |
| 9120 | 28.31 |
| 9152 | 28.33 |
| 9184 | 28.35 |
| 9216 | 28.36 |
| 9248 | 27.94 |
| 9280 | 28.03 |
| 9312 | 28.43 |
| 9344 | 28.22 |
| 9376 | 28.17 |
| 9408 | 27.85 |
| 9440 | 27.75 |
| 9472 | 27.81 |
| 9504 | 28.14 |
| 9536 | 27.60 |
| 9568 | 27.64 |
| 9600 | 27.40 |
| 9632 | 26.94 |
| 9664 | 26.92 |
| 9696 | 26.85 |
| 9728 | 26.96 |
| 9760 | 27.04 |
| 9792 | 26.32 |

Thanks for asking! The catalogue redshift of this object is 0.00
